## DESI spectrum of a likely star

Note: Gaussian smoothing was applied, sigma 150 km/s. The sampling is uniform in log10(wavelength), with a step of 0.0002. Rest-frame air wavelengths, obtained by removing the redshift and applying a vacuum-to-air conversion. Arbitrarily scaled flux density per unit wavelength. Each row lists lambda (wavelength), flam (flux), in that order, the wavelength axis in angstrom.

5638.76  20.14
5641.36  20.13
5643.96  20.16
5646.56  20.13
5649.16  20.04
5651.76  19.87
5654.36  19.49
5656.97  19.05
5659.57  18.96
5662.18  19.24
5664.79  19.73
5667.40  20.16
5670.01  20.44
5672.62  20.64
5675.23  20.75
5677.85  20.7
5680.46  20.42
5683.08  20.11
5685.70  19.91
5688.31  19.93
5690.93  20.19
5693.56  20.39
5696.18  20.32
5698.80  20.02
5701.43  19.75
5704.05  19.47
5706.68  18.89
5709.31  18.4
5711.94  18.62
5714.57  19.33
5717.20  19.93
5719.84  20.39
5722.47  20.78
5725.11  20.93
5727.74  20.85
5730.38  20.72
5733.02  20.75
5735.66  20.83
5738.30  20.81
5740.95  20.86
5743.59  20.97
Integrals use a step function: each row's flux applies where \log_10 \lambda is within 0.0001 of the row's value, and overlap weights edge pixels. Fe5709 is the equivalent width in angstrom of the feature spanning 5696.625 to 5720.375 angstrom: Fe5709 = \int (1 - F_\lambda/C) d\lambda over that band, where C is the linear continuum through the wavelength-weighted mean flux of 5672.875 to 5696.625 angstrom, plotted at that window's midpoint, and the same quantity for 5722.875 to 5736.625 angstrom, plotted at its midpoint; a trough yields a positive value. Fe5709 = 1.33 angstrom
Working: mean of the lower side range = 20.3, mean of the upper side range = 20.8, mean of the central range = 19.4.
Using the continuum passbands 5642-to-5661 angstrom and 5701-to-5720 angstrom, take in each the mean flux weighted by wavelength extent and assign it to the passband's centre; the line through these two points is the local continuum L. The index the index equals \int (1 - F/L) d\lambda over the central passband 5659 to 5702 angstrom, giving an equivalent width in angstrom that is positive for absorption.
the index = -1.4 angstrom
